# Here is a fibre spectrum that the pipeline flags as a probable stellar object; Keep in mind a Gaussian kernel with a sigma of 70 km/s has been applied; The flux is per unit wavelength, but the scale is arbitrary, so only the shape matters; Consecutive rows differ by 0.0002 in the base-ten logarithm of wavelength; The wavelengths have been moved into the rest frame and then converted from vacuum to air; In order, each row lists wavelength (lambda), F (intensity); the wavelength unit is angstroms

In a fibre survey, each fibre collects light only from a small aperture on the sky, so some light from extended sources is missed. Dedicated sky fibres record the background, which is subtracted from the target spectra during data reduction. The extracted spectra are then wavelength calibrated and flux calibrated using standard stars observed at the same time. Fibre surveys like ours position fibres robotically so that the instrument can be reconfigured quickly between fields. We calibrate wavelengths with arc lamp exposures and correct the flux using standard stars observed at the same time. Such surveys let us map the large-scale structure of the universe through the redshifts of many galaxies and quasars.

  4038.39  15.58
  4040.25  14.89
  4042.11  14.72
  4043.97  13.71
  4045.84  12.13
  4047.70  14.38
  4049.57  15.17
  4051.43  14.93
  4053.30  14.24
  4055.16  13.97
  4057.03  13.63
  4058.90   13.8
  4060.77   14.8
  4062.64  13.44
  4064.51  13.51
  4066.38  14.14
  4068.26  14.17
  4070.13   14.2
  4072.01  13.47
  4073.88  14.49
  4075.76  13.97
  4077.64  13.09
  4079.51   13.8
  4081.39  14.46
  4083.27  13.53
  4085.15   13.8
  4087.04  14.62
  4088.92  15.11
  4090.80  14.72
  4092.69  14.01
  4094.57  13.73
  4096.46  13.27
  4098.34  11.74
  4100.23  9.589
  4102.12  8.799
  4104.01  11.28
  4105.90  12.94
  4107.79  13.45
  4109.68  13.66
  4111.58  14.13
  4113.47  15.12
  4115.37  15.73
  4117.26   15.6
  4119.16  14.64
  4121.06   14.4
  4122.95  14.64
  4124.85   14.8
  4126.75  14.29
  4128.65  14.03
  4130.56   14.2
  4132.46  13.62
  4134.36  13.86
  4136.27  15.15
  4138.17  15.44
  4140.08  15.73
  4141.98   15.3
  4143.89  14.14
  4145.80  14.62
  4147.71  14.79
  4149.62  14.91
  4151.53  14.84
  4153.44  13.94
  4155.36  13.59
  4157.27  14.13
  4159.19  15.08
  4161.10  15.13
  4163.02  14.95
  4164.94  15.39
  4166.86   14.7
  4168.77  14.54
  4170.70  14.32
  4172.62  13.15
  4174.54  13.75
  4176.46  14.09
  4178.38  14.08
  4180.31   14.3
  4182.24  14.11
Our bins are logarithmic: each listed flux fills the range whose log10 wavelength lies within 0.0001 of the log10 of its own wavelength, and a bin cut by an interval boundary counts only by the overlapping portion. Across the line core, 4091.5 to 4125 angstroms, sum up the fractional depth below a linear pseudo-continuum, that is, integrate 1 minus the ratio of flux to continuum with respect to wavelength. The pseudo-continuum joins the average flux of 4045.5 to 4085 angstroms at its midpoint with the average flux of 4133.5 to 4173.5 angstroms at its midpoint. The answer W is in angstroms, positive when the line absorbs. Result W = 2.16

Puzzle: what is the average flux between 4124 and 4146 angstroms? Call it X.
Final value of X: 14.6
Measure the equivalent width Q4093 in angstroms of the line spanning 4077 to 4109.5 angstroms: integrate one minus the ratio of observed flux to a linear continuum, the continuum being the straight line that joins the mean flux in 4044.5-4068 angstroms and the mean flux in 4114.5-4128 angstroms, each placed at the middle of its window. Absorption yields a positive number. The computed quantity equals 3.2 angstroms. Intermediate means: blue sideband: 14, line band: 13.1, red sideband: 14.9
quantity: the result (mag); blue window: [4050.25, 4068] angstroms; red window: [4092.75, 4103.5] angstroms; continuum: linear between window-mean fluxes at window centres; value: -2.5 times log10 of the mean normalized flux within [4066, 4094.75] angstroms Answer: -0.11 mag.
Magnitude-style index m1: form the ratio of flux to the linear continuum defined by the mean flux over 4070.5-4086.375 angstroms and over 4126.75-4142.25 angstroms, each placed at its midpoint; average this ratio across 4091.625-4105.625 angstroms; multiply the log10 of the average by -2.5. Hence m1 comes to 0.19 mag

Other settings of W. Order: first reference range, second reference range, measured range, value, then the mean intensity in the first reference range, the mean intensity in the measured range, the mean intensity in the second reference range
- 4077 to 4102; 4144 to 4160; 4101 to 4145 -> -0.5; 13.3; 14.1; 14.5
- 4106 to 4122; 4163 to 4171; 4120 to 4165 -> 0.1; 14.5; 14.6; 14.8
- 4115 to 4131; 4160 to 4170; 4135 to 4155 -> 0.0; 14.7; 14.8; 14.9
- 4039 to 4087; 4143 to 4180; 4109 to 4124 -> -0.5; 14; 14.8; 14.4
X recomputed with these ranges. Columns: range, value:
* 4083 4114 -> 13.1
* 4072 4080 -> 13.8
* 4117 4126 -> 14.7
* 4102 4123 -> 13.9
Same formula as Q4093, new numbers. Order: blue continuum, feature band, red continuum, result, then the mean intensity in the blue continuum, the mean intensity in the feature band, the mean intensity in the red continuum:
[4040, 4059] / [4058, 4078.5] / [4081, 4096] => 0.35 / 14.1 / 13.9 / 14.2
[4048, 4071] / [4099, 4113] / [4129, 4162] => 2.26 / 14.2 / 12.1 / 14.6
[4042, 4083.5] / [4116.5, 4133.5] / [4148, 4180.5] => -0.25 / 14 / 14.5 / 14.4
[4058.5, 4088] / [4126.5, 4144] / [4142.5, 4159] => -0.34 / 14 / 14.6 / 14.4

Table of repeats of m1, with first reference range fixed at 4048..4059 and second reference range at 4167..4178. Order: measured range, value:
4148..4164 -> -0.038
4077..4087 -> 0.033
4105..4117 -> -0.005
